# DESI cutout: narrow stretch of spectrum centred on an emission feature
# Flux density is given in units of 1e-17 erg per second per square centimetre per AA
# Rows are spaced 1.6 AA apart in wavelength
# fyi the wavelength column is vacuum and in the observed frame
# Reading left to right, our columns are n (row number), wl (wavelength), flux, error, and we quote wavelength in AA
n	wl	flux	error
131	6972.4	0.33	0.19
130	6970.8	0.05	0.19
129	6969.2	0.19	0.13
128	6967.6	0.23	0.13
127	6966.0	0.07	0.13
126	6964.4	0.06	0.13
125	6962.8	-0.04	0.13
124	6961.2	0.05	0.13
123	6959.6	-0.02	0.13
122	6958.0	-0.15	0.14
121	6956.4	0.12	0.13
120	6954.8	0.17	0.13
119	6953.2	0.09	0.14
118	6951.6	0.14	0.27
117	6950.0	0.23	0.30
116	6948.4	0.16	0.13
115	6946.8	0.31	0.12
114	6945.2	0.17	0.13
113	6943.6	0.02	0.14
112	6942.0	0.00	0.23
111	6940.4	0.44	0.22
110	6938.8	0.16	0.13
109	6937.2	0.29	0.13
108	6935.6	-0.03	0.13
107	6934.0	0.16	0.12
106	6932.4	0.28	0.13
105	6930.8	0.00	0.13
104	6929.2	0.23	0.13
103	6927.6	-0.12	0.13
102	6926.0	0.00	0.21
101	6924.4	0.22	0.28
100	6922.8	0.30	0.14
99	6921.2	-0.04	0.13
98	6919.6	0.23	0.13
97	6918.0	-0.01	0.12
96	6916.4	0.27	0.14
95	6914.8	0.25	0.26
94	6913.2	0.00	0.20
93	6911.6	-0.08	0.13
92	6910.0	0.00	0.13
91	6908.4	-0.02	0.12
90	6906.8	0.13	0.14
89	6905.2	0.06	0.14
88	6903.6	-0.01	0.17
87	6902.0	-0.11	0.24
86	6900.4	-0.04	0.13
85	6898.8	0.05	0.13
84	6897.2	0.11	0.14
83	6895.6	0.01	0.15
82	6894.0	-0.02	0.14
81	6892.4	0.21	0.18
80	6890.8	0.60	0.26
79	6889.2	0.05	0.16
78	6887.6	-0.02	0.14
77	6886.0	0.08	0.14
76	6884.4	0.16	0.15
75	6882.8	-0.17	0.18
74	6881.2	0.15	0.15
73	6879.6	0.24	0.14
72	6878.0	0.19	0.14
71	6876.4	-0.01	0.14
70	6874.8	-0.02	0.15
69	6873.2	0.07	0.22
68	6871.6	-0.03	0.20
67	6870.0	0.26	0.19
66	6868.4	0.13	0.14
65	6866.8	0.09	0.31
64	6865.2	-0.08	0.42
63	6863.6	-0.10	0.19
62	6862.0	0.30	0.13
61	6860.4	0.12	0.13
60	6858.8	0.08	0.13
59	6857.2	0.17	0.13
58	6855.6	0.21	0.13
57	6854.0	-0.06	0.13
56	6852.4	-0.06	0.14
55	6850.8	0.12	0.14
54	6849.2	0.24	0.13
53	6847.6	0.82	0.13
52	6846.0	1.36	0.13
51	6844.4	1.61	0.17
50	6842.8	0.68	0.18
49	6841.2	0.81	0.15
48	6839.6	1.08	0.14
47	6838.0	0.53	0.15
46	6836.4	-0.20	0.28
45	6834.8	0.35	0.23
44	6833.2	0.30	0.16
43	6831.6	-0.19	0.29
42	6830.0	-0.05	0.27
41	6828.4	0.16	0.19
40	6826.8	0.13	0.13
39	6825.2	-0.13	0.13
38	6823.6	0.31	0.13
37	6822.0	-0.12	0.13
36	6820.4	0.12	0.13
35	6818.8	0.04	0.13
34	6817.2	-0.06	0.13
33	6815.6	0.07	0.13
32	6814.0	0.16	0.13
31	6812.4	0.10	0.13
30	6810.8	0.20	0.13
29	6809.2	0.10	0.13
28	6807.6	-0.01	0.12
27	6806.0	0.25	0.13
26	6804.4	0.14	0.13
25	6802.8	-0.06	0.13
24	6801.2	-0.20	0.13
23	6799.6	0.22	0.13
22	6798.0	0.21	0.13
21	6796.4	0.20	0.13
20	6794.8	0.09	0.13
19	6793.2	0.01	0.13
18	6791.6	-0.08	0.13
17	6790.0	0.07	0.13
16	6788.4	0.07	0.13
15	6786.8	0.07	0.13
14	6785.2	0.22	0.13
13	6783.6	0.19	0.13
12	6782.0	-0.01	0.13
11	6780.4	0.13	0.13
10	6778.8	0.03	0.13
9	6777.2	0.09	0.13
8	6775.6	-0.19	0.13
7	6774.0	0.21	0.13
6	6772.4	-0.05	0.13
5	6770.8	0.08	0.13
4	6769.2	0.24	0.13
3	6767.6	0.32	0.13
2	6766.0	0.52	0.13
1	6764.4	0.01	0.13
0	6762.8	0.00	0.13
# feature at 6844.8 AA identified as [O II]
